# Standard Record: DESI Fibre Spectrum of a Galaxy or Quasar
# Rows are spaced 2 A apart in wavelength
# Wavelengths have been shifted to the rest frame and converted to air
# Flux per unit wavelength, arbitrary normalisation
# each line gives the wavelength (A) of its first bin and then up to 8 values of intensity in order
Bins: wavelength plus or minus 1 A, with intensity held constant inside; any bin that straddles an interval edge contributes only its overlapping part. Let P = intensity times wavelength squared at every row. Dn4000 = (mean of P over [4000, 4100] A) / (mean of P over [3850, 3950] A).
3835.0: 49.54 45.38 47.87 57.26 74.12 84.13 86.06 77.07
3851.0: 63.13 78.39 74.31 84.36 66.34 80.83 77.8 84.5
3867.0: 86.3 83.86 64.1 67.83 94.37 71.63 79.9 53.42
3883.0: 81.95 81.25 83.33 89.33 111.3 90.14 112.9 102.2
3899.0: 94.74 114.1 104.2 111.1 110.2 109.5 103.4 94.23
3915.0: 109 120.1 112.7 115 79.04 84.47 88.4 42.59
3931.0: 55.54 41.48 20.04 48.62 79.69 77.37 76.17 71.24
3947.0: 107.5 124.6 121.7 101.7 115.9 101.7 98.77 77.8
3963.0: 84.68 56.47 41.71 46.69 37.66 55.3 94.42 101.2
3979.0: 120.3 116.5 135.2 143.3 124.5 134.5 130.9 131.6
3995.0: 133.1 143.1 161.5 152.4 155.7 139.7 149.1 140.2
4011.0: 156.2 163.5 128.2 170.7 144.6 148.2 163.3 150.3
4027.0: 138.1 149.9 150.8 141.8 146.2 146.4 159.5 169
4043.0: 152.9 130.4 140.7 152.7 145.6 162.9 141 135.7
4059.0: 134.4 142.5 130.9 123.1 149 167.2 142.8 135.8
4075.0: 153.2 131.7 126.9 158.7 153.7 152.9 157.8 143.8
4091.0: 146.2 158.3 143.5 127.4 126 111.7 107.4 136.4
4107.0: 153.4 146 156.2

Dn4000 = 1.9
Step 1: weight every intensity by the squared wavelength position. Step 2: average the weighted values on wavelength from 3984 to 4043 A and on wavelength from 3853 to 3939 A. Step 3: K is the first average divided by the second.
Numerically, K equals 1.84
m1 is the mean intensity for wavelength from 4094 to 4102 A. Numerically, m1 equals 127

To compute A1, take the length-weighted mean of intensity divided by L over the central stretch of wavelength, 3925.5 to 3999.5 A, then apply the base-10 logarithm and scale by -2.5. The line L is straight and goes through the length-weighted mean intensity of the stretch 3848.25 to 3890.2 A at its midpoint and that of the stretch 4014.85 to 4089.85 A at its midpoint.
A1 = 0.229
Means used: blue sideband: 77.5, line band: 92.5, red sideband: 147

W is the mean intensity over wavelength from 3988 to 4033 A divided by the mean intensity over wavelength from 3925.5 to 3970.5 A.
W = 1.9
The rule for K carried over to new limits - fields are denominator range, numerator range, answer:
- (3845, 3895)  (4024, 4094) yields 2.00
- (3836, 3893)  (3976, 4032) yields 2.00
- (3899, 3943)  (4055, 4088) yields 1.79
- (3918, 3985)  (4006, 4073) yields 1.84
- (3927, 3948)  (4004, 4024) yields 2.47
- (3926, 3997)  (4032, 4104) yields 1.66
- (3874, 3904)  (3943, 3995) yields 1.14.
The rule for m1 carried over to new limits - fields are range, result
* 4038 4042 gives 164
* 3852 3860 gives 75.8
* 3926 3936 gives 49.6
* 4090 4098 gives 144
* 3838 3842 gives 52.6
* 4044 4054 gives 146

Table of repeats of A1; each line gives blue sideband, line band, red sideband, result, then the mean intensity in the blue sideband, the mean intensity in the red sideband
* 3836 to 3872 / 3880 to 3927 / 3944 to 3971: -0.229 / 73.1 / 86.6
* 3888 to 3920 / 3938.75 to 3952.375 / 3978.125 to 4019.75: 0.268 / 106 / 142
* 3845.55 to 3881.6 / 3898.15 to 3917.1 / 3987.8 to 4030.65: -0.092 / 76.7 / 147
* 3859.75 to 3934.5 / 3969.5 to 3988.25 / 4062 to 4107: 0.096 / 88.3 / 140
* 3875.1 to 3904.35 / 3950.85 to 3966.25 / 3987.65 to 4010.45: 0.312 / 91.1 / 143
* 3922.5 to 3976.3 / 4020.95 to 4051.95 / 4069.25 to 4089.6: -0.211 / 75.3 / 147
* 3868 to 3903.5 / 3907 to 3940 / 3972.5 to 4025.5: 0.240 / 87.6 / 137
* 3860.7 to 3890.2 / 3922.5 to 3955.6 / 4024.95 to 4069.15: 0.314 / 78.9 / 146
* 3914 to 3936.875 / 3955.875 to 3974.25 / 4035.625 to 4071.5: 0.405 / 77.8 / 146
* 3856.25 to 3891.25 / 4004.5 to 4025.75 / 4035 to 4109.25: -0.203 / 79.4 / 143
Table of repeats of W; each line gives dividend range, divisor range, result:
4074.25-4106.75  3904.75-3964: 1.57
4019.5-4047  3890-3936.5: 1.62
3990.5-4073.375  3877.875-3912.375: 1.53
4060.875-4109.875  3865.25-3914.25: 1.54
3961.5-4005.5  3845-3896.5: 1.36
